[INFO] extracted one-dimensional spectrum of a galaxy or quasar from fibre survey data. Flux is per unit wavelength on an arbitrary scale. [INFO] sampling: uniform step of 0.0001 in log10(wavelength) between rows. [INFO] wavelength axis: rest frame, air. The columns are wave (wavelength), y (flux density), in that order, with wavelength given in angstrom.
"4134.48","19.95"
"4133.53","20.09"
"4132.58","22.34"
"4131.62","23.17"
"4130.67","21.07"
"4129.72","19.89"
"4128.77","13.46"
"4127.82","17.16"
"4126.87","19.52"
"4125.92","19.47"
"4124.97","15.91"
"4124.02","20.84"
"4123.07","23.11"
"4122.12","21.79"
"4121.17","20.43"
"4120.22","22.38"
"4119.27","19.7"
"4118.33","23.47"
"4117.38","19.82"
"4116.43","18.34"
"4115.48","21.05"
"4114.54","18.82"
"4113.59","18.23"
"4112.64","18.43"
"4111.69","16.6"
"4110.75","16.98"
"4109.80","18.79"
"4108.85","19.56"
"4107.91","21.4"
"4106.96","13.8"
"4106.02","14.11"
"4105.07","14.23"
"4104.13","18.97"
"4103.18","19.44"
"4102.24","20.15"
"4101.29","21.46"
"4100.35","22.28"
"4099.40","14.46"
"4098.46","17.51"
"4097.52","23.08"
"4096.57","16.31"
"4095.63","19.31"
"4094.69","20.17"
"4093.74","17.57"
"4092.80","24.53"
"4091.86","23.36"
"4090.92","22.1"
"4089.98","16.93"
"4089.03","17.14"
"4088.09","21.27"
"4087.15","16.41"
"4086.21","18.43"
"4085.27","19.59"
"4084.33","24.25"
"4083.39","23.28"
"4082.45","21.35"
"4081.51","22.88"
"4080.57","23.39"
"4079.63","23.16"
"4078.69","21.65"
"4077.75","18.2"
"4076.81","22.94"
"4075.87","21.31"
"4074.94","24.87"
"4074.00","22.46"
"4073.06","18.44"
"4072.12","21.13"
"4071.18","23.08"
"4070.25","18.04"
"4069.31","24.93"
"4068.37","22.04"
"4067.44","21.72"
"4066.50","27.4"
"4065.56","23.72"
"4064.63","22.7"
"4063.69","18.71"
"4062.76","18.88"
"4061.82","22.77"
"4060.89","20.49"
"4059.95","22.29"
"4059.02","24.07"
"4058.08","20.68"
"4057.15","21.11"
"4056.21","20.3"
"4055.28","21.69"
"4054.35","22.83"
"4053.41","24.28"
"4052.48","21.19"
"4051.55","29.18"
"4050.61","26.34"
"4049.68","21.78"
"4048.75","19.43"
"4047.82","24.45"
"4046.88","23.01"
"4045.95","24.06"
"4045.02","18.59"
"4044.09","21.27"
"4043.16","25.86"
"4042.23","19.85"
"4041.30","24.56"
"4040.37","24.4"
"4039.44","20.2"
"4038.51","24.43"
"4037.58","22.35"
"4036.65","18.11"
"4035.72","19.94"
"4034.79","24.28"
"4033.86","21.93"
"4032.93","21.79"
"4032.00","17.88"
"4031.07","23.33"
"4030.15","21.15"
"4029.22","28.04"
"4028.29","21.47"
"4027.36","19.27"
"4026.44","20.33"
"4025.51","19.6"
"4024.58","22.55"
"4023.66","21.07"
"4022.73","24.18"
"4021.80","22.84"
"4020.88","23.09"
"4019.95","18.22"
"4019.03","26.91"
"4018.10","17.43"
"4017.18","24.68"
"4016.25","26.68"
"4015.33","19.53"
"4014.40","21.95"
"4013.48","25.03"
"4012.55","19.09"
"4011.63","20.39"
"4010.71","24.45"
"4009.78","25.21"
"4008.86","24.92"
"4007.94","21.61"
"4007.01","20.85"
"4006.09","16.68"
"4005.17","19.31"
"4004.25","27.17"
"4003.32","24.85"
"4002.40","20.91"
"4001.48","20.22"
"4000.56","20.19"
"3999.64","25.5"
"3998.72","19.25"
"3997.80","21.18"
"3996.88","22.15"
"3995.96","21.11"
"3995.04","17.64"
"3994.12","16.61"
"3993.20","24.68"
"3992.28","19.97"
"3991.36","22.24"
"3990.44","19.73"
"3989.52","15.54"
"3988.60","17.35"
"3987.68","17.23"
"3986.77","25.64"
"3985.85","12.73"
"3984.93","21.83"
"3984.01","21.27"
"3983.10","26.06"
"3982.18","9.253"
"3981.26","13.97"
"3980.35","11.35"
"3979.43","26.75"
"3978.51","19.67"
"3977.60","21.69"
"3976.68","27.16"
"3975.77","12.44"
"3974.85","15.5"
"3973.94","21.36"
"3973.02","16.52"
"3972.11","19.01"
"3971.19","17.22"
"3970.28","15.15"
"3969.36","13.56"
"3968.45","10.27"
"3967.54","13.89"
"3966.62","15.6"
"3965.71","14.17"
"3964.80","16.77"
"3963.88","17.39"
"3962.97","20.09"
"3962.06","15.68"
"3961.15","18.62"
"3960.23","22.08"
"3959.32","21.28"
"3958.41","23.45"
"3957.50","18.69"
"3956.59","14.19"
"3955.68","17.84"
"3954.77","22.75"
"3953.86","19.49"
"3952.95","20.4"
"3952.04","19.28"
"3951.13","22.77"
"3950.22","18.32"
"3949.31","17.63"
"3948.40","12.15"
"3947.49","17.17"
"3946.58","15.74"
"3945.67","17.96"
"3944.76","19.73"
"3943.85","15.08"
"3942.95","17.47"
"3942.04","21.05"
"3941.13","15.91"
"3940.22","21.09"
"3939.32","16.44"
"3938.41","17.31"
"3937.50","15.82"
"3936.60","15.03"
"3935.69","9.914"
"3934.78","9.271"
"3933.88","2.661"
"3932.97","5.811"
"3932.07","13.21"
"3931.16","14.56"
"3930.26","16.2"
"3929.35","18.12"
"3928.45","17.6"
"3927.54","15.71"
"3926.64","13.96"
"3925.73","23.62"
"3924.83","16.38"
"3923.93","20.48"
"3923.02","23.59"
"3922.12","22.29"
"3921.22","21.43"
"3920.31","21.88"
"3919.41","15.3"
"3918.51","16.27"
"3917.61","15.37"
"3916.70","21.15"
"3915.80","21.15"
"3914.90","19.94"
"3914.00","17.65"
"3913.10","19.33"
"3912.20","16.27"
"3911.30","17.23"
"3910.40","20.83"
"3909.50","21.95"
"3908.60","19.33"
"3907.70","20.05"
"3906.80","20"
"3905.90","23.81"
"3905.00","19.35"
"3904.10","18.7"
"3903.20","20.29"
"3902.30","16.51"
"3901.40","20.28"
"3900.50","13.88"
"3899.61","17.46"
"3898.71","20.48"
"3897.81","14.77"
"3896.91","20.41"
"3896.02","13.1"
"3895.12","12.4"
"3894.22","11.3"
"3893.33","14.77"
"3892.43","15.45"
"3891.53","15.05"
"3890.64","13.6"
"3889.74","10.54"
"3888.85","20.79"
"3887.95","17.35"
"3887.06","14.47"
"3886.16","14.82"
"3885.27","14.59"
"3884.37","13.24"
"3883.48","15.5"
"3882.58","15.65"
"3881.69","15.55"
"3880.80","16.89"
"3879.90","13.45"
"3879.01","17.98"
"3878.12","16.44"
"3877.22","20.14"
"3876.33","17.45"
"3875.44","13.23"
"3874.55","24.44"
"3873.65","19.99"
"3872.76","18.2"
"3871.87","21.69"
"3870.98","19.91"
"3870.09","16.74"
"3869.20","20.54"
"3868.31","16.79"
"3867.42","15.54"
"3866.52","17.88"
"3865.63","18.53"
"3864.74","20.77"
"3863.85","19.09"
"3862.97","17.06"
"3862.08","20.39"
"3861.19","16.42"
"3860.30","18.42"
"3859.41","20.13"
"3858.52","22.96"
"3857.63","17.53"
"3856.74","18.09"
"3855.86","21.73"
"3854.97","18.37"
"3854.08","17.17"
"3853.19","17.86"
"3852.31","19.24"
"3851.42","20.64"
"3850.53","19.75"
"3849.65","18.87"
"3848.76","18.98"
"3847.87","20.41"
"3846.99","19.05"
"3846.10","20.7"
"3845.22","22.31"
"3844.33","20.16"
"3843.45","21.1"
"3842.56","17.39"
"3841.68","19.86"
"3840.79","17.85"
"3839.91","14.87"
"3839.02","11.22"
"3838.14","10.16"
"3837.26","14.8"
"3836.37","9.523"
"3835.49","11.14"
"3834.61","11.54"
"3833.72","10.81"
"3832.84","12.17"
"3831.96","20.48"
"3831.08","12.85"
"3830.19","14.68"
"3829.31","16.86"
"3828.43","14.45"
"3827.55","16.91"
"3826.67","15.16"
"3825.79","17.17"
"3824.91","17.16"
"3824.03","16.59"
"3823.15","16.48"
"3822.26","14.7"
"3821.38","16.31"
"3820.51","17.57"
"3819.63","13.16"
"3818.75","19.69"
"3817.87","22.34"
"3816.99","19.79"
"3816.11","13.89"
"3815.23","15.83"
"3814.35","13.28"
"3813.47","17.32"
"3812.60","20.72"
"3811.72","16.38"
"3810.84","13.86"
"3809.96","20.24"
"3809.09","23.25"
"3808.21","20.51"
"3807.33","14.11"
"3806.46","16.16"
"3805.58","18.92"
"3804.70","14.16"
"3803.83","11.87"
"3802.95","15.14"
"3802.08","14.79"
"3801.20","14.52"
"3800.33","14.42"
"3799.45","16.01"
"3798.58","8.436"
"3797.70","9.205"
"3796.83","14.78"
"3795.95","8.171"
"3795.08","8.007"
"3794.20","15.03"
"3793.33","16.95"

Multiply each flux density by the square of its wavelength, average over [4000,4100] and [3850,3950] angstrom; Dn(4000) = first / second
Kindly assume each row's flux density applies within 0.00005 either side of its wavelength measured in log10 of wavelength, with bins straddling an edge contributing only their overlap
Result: 1.35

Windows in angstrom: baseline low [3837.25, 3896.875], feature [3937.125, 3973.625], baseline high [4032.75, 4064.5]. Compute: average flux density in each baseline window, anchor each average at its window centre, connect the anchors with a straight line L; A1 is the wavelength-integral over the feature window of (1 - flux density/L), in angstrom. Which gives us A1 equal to 3.91 angstrom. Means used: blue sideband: 17.5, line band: 17.6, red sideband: 22.2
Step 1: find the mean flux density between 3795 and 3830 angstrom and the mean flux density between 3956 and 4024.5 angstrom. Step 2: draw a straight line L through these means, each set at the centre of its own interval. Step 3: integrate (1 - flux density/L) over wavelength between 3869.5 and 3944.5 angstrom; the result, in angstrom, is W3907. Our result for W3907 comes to 3.7 angstrom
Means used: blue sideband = 15.8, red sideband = 19.9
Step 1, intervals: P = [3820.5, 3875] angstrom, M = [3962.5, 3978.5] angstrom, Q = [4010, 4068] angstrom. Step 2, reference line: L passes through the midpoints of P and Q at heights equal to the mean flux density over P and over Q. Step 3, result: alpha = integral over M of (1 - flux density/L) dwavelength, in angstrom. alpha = 2.8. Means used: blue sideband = 17.5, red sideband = 22.3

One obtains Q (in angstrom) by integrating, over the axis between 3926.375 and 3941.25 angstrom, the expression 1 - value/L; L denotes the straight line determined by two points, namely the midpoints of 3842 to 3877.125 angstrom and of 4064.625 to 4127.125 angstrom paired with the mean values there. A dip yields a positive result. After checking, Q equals 4.2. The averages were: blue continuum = 19.1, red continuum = 20.3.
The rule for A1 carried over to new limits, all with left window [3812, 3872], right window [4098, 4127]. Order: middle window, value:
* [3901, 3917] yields -1.70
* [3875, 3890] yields 1.49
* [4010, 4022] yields -2.56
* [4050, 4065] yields -2.91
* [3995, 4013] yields -3.30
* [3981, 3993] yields -0.41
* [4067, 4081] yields -2.24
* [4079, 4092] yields -1.39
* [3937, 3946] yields 0.10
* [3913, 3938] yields 1.87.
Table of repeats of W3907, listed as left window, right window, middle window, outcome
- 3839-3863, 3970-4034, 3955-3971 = 2.5 angstrom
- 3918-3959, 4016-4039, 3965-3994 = 2.1 angstrom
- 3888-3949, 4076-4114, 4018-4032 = -2.5 angstrom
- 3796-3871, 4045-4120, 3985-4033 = -4.3 angstrom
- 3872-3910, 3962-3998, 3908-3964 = -0.2 angstrom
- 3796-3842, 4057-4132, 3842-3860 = -4.1 angstrom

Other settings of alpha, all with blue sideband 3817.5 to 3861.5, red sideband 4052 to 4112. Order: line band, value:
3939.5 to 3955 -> 0.2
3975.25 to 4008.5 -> -1.3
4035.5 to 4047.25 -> -1.2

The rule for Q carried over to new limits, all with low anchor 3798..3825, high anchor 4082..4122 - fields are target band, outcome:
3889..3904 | 1.2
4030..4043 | -2.2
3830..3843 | 2.1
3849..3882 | -3.2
